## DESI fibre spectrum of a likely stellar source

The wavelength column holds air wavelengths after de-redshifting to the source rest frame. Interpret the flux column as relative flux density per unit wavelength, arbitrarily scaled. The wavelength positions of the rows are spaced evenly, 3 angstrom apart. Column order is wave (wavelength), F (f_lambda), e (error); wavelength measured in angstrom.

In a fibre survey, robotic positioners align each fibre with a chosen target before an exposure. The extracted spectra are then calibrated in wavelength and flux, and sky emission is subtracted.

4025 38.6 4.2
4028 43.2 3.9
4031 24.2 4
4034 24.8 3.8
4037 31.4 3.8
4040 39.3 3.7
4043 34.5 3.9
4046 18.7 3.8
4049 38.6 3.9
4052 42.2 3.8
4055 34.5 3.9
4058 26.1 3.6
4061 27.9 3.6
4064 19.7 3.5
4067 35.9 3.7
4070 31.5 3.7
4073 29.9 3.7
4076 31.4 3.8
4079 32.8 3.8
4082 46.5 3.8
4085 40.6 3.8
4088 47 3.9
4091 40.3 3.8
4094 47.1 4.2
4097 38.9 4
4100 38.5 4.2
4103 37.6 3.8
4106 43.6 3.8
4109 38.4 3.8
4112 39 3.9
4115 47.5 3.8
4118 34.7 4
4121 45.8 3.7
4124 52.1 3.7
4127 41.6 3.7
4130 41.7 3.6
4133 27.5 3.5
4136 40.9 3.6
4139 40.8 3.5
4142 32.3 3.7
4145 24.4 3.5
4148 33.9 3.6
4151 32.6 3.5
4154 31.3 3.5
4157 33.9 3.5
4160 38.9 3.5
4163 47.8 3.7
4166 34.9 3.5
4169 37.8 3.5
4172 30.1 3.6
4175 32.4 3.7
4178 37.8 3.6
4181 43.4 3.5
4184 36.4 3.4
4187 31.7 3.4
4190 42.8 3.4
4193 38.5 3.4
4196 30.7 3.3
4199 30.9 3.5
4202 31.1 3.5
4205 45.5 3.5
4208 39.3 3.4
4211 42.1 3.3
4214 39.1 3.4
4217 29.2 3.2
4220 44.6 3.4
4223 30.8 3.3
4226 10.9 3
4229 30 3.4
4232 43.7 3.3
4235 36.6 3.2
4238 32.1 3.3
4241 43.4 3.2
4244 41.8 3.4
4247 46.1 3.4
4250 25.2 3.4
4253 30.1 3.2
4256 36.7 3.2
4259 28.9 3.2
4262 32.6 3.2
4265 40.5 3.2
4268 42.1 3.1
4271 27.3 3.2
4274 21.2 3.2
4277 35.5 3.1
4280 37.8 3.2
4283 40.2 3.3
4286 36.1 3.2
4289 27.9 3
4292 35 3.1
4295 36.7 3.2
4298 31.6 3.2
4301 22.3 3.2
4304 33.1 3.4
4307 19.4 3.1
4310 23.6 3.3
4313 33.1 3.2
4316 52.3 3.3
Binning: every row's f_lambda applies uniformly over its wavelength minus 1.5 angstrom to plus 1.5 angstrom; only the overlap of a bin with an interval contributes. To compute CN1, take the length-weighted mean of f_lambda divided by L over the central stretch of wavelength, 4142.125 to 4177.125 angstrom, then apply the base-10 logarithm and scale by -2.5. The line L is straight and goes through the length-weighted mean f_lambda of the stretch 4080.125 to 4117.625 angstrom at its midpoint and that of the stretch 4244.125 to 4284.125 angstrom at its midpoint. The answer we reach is 0.14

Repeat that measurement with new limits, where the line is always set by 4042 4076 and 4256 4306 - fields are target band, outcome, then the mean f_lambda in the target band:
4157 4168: -0.23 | 39.5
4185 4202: -0.08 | 34.6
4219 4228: 0.16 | 28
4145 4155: 0.01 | 31.4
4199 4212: -0.19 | 38.4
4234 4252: -0.15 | 37.4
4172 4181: -0.12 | 35.6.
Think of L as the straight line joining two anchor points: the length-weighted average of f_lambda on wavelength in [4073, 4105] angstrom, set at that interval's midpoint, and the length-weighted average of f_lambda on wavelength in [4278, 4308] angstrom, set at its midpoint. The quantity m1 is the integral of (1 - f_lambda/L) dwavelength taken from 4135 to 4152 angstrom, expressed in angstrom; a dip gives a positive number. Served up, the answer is 1.7 angstrom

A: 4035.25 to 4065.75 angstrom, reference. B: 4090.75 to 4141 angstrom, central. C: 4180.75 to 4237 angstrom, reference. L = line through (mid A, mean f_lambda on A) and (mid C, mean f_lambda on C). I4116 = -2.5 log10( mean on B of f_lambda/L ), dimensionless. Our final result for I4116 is -0.23 mag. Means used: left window 31.3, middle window 40.9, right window 35.4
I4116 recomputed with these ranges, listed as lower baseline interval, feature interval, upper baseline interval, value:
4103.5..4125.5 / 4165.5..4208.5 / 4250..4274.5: 0.044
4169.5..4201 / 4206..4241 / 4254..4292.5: -0.004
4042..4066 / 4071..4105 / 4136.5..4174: -0.221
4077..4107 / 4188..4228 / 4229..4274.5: 0.061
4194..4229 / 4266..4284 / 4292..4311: -0.135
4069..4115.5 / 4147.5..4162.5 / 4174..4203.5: 0.056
